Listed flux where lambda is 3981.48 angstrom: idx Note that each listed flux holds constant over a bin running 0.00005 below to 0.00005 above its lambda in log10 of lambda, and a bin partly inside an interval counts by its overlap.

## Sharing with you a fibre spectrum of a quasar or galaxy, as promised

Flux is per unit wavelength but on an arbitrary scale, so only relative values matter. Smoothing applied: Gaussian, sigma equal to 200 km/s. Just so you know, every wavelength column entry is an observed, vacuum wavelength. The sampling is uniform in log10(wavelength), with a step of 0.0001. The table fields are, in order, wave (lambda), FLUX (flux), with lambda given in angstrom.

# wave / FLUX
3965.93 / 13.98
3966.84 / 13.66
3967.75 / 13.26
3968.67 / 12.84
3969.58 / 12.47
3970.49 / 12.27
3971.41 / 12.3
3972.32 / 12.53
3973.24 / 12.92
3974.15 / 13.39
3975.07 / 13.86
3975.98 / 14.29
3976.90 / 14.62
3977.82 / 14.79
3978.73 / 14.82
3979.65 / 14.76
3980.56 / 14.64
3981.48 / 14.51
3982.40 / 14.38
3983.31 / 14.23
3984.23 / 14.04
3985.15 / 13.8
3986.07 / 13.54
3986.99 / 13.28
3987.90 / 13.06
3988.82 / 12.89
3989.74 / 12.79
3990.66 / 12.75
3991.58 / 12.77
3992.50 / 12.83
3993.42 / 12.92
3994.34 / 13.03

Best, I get 14.51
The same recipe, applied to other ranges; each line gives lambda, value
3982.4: 14.38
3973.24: 12.92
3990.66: 12.75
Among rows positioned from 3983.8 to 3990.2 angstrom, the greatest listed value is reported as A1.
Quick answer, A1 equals 14.04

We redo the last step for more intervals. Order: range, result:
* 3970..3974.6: 13.39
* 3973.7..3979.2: 14.82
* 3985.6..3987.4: 13.54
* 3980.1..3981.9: 14.64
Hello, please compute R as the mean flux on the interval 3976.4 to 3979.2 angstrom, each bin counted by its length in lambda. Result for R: 14.7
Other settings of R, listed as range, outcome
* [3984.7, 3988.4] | 13.4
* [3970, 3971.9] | 12.3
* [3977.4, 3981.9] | 14.7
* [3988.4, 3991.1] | 12.8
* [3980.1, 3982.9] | 14.5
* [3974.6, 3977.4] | 14.2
